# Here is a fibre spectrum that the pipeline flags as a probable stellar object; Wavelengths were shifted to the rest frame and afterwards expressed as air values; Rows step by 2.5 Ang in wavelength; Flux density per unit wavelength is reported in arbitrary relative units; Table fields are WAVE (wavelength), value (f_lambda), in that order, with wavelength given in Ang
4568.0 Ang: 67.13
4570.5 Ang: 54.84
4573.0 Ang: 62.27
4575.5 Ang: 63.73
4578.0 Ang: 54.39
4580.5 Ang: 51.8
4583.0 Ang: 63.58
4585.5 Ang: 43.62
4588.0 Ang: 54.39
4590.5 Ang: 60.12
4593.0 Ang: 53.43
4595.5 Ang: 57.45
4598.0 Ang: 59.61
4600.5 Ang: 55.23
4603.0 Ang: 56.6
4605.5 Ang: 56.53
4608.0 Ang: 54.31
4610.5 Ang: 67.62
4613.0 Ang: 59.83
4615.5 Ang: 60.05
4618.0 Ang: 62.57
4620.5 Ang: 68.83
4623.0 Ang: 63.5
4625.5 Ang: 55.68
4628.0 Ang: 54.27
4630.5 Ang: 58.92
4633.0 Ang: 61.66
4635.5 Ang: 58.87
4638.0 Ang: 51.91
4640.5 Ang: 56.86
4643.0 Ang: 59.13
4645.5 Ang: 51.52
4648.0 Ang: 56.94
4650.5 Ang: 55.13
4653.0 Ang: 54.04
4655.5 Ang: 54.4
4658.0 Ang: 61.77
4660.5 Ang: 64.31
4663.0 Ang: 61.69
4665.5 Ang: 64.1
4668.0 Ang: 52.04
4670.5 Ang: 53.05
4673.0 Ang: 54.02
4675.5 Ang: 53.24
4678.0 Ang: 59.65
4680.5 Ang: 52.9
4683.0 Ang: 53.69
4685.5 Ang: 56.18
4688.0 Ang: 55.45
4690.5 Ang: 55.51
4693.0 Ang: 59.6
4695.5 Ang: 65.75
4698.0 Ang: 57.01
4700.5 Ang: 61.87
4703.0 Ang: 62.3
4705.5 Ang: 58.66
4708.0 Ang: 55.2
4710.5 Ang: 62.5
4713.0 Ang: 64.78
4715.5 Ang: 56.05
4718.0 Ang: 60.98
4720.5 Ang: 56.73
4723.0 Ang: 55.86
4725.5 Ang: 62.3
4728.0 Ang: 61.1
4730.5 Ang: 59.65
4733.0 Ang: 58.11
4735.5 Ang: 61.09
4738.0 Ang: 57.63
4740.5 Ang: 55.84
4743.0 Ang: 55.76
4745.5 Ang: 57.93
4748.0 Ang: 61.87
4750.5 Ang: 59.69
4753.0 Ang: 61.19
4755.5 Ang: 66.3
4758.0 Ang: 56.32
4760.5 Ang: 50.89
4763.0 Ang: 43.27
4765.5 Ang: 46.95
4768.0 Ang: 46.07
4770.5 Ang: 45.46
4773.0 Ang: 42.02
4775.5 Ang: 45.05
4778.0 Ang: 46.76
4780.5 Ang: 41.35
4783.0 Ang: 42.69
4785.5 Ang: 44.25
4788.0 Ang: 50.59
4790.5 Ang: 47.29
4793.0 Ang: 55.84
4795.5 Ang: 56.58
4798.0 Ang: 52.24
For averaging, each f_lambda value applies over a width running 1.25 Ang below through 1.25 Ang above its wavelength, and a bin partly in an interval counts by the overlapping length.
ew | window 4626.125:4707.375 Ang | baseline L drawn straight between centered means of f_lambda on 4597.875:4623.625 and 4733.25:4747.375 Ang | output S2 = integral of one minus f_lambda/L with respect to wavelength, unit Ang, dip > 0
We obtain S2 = 2.6 Ang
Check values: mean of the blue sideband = 60.4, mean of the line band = 57.4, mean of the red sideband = 57.9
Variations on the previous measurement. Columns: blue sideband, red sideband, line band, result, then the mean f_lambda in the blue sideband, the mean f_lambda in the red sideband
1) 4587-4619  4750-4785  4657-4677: -1.17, 58.3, 49.2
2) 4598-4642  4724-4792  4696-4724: -2.26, 59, 52.9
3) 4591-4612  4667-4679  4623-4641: -0.34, 57.7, 54.3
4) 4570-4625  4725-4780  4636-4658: 0.61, 58.4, 54.3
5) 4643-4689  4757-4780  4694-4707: -1.91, 56.4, 46.7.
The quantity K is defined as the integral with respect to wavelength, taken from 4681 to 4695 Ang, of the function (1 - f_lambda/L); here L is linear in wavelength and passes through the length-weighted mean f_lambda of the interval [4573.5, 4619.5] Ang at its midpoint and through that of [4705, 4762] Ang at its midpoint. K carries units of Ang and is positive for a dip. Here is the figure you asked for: 0.5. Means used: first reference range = 57.6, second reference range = 58.9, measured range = 56.4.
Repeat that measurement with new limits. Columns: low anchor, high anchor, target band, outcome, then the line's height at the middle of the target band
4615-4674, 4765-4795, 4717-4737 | -3.31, 51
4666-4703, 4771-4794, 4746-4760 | -3.14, 49.3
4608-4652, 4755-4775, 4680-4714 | -3.09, 53.9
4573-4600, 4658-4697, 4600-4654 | -1.23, 56.9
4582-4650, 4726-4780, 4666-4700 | -0.17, 56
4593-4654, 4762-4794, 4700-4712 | -1.97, 51.6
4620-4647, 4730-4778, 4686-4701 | -0.78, 56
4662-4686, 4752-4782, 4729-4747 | -2.39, 51.3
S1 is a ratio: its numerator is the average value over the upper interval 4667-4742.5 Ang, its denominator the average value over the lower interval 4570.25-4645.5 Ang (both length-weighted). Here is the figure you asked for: 1.0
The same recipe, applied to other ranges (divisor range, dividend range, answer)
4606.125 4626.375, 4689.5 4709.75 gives 0.97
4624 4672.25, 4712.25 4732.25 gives 1.04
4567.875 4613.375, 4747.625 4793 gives 0.87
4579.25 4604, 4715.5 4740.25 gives 1.06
